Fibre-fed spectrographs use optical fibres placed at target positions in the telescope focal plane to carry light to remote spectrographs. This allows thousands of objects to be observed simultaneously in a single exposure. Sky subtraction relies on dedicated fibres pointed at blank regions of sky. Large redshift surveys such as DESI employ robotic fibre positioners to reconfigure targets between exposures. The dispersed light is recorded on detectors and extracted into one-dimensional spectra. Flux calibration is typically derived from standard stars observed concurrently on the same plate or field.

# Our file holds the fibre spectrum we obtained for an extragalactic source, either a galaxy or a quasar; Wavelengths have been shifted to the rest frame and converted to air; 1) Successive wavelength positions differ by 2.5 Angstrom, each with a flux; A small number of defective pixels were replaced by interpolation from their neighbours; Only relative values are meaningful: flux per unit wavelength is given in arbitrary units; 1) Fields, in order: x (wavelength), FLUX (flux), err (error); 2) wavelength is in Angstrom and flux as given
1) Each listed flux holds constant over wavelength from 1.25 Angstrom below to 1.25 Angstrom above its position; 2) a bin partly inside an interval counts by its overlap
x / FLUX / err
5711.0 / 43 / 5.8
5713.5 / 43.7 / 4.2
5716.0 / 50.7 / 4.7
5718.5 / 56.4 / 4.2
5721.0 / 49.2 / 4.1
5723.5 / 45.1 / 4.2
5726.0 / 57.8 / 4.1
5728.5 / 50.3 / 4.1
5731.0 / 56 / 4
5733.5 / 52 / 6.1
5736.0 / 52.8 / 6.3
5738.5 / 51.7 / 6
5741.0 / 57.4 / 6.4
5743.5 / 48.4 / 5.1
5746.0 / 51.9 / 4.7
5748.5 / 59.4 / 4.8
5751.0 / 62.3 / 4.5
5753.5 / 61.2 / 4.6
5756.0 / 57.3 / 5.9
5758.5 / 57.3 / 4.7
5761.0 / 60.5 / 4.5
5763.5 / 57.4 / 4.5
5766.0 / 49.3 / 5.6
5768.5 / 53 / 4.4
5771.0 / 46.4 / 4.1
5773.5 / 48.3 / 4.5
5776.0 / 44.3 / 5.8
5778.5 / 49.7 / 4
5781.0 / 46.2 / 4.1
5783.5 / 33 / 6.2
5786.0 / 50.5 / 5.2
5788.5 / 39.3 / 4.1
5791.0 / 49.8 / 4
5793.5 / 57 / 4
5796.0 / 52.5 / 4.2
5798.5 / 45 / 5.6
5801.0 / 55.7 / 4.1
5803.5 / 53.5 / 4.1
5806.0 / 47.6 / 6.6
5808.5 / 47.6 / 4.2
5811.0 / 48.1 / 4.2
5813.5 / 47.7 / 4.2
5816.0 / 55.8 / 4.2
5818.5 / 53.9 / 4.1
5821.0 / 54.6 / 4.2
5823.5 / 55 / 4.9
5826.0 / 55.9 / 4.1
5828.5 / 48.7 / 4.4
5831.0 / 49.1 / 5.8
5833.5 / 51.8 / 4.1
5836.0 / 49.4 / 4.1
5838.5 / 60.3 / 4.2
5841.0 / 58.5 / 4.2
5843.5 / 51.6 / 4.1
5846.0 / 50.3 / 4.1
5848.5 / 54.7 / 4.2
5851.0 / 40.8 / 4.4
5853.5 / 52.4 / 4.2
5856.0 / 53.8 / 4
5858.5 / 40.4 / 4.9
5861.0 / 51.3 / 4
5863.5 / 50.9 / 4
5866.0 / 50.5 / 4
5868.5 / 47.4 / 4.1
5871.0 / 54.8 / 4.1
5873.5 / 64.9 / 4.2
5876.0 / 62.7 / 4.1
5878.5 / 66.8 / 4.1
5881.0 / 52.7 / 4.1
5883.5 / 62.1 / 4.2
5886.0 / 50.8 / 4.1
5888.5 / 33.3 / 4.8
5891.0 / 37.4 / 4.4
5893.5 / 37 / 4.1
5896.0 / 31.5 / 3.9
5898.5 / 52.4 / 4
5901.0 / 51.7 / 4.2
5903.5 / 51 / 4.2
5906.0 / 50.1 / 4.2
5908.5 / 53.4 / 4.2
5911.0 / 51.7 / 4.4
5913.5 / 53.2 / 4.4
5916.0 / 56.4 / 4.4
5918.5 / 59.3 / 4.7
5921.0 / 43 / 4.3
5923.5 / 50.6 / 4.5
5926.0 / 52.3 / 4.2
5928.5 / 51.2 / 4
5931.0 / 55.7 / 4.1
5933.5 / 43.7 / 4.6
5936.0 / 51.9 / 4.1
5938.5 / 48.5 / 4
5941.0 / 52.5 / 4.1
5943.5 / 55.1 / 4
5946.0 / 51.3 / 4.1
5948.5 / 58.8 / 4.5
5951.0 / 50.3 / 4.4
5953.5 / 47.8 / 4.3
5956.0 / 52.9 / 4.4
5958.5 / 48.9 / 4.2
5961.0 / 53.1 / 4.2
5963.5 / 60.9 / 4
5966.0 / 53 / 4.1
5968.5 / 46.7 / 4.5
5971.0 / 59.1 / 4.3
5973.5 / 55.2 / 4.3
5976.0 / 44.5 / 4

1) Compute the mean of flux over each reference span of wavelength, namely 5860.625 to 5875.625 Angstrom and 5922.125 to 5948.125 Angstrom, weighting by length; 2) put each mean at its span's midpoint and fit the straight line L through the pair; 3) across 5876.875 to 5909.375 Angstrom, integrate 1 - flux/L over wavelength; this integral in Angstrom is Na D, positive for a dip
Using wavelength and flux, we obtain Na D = 2.7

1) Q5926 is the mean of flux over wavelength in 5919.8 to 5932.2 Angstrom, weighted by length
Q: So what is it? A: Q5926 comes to 50.6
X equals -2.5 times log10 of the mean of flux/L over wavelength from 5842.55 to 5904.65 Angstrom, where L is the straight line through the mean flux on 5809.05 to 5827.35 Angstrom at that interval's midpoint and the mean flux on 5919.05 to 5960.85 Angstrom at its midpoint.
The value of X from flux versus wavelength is 0.04 mag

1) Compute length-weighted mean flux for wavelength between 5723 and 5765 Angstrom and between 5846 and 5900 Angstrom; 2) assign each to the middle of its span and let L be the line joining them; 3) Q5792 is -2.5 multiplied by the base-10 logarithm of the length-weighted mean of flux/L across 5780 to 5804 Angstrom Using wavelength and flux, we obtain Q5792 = 0.11 mag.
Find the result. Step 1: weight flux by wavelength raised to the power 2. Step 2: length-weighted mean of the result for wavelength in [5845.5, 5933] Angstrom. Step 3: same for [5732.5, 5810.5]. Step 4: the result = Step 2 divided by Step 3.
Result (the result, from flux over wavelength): 1.03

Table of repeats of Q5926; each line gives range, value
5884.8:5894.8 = 39.5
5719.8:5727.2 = 50.7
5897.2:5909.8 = 51.6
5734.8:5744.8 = 52.6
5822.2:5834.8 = 52.1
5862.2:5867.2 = 50.7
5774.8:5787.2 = 44.7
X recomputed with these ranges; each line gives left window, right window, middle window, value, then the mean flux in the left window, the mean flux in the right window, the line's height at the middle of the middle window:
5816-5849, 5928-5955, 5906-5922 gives -0.02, 53.4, 51.5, 52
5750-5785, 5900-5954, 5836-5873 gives 0.01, 51.8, 51.9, 51.8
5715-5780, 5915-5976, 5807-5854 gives 0.02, 53.3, 52.2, 52.9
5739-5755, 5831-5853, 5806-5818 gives 0.08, 56.5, 52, 53.4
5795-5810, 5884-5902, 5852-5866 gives -0.09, 50.2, 42.7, 45.5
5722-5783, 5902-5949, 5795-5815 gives 0.06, 52.9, 52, 52.6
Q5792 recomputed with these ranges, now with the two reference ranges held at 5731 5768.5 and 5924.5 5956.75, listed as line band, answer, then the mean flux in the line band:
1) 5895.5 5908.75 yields 0.075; 48.9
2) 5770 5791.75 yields 0.213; 45.2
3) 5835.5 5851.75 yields 0.019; 52.7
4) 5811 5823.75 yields 0.029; 52.8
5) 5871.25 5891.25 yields -0.037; 54.7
